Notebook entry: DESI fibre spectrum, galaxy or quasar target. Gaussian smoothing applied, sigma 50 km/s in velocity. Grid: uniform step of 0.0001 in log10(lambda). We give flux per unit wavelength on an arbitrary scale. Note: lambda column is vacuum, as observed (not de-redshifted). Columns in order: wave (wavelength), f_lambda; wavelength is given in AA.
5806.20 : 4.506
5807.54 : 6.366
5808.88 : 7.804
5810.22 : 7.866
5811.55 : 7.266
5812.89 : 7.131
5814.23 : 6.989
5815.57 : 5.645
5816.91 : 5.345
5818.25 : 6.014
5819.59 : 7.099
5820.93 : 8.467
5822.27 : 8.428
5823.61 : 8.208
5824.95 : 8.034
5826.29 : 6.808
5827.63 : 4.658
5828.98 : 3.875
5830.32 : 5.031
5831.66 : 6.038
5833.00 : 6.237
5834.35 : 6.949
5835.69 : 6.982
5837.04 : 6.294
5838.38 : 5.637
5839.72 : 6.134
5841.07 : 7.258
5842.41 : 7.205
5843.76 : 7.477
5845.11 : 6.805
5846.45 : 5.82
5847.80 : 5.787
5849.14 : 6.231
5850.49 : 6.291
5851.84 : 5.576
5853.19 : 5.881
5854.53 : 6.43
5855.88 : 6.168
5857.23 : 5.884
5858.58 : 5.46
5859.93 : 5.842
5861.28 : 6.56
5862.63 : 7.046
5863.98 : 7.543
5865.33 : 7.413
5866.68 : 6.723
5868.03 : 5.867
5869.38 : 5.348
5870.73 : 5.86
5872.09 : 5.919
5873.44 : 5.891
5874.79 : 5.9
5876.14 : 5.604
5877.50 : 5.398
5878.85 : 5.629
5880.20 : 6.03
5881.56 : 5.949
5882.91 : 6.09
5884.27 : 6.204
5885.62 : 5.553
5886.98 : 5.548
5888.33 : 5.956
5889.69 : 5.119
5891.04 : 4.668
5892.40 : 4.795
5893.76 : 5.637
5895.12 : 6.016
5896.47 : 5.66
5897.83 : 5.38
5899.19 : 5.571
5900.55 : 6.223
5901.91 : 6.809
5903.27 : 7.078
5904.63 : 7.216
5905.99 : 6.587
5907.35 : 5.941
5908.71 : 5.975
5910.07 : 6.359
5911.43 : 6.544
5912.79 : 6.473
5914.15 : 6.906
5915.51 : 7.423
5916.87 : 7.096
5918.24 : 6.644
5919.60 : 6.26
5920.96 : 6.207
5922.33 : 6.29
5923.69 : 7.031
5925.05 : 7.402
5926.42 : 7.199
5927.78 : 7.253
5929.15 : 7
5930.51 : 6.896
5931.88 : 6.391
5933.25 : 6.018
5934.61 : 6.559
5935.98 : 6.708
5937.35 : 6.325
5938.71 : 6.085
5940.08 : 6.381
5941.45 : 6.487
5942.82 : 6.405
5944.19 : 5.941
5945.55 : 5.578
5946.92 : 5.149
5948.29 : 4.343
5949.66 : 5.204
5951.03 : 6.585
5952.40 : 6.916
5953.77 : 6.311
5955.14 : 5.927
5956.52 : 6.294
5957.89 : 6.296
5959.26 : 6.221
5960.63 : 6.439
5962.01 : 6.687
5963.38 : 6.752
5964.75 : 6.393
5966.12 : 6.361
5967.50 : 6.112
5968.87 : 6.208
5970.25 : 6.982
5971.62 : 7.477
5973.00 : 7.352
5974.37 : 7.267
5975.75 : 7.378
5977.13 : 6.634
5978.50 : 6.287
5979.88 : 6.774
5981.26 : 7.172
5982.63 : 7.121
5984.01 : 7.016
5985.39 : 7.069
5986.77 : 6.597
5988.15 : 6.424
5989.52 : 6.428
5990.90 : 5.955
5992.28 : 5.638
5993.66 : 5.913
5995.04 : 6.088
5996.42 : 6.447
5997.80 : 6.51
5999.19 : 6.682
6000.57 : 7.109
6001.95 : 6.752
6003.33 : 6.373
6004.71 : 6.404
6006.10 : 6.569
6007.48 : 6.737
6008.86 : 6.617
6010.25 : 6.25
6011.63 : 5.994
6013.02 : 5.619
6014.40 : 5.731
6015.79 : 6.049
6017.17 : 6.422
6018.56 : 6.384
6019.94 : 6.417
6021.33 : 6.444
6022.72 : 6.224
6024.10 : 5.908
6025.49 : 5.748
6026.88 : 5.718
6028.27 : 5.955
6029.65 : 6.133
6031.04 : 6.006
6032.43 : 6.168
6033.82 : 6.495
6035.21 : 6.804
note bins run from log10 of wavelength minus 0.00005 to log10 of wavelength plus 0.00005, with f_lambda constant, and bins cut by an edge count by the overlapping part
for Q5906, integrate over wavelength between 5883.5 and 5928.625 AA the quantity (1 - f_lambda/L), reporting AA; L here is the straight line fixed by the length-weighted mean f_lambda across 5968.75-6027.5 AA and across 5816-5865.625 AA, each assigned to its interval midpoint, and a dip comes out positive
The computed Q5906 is 1.3 AA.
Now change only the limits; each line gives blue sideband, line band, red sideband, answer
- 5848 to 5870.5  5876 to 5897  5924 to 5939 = 2.67 AA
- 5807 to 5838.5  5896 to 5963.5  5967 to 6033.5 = 1.43 AA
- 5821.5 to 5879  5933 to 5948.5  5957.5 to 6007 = 1.10 AA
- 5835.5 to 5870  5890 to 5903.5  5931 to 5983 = 1.39 AA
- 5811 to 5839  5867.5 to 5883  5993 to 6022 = 1.68 AA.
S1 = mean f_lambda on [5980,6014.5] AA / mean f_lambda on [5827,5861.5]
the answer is 1.1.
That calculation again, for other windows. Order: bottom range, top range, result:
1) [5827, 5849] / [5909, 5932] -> 1.10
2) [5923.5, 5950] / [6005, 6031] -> 0.98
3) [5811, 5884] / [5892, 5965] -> 1.00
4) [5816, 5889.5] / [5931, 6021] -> 1.02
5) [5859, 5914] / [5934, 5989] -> 1.07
